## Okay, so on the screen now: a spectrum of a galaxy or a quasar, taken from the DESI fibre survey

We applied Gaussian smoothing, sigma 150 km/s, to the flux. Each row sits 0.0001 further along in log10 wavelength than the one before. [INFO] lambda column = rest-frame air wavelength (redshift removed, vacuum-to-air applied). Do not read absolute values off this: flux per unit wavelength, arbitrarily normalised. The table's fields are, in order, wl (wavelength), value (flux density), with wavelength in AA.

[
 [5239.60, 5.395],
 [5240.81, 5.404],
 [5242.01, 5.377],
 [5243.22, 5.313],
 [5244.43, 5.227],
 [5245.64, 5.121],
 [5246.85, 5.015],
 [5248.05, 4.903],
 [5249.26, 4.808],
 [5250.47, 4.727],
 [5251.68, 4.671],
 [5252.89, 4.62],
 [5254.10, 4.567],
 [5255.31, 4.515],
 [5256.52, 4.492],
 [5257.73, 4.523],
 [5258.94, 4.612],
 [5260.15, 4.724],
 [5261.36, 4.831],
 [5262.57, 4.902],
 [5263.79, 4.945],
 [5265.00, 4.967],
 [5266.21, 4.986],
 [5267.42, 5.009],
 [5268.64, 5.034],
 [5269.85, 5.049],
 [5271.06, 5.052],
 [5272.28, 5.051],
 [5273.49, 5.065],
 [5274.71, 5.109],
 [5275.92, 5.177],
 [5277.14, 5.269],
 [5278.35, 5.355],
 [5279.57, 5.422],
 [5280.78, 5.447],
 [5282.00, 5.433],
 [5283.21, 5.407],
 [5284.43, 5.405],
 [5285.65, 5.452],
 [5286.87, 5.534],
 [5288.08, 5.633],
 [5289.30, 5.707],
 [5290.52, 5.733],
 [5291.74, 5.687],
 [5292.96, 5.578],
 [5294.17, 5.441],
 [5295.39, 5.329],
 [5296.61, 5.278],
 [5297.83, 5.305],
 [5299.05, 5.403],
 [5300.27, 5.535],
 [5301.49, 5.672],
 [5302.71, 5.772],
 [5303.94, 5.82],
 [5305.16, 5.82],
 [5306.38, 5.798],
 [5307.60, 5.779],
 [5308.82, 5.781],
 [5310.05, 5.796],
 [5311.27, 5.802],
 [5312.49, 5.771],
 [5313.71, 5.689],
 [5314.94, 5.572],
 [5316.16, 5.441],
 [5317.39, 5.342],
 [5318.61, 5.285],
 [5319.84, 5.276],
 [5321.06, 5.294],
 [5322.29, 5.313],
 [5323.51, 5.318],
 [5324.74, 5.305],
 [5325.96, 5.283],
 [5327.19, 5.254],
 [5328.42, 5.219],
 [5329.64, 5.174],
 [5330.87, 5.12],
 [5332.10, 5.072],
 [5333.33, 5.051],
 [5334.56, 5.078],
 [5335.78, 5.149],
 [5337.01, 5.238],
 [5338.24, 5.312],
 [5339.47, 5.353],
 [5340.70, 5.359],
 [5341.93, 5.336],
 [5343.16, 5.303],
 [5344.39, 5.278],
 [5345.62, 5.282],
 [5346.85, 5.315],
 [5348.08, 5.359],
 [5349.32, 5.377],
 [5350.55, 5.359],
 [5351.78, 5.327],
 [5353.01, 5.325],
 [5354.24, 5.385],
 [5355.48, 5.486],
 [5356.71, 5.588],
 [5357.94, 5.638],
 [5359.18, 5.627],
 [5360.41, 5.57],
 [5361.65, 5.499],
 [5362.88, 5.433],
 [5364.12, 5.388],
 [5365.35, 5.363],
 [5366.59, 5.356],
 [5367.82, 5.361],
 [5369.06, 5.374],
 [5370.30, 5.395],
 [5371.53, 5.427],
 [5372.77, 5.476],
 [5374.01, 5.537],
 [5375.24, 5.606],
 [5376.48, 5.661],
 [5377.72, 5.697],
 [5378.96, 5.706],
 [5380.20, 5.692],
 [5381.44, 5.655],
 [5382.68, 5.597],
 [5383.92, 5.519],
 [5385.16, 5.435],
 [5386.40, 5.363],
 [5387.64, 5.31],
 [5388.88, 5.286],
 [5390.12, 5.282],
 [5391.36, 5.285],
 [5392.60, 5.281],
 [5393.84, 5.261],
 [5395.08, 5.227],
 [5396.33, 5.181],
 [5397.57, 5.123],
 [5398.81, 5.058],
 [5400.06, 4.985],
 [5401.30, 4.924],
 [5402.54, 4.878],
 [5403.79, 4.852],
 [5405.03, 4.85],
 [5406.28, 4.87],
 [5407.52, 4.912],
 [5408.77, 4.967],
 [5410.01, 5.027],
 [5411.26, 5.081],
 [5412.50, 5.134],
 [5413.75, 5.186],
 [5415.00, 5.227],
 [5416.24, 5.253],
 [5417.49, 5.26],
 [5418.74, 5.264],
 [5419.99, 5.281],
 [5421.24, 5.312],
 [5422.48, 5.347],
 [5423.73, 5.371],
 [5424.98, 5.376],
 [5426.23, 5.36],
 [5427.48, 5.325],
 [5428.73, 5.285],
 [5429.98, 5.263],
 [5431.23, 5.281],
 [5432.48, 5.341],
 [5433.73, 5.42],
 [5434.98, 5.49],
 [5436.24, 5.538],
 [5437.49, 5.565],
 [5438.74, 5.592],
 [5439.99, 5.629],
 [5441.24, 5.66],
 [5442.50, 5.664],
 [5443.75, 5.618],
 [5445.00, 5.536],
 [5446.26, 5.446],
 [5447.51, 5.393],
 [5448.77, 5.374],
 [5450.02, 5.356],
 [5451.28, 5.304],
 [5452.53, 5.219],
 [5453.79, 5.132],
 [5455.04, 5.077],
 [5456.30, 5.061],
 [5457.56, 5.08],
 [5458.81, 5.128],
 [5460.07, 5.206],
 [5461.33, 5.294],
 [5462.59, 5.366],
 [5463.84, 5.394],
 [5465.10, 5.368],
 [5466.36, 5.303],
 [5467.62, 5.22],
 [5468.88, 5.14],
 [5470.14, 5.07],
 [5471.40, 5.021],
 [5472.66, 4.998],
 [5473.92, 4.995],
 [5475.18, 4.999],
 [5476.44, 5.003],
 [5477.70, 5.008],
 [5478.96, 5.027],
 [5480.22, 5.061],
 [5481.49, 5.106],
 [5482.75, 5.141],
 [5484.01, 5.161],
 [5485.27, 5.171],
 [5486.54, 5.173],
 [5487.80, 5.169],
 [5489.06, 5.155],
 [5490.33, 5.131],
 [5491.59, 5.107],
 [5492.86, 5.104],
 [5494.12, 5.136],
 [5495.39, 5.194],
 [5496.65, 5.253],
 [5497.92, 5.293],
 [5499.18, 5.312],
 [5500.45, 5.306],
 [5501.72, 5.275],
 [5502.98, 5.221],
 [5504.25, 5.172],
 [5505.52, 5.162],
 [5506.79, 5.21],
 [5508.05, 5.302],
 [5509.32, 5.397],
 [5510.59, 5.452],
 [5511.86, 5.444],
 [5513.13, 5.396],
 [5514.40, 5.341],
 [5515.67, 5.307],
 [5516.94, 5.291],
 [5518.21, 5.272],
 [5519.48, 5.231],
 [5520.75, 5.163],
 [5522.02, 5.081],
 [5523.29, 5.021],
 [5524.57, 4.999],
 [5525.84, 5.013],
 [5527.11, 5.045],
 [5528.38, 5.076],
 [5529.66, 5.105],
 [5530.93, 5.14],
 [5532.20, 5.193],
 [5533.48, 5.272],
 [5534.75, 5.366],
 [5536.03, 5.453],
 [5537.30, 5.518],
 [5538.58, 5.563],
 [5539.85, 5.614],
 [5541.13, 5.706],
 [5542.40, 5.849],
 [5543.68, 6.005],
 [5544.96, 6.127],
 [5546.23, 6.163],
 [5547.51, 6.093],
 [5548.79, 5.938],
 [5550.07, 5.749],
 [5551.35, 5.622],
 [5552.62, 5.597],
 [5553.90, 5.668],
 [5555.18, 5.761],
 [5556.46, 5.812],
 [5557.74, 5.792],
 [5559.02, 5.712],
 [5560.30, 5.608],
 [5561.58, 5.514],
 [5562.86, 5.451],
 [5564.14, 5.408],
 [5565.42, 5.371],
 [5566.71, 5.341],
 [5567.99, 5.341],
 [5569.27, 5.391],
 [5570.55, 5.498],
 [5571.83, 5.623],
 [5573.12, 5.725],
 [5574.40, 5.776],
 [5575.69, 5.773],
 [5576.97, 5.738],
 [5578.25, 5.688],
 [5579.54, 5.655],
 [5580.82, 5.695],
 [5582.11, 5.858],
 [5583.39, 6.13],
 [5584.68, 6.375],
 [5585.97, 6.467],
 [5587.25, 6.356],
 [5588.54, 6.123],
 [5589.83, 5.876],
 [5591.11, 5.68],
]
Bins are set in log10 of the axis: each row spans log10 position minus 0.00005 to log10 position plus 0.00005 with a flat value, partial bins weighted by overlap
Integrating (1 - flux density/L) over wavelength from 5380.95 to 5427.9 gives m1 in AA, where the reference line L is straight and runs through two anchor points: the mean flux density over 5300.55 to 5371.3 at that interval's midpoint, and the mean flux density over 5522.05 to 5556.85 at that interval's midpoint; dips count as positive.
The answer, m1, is 2.2 AA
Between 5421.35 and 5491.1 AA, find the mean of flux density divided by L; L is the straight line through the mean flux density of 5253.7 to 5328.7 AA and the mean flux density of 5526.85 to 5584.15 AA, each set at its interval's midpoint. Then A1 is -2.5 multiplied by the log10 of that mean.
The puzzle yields 0.05 mag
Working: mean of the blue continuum 5.32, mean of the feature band 5.27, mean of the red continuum 5.62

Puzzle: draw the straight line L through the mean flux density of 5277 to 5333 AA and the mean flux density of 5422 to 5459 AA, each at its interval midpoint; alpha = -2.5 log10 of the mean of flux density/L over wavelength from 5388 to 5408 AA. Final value 0.067 mag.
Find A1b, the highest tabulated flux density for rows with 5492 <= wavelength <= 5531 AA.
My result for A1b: 5.452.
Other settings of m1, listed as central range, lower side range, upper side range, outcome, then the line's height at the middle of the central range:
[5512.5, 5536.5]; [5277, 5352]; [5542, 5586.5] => 2.1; 5.7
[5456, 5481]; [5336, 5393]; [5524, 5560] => 1.7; 5.51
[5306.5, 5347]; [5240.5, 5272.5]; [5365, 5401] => -1.5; 5.17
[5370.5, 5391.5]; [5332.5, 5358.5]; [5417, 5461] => -0.7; 5.34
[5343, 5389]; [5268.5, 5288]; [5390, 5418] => -2.8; 5.15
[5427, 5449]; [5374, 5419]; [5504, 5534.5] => -1.0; 5.24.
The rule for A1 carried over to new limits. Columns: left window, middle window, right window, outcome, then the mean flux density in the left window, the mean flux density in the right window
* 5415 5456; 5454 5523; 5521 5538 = 0.015 mag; 5.38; 5.18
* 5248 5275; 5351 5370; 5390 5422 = -0.088 mag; 4.83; 5.11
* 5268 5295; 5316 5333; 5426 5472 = 0.021 mag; 5.37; 5.34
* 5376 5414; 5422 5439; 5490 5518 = -0.030 mag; 5.23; 5.27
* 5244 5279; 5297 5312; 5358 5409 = -0.127 mag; 4.91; 5.33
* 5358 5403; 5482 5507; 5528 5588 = 0.077 mag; 5.39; 5.68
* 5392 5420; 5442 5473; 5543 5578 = 0.003 mag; 5.09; 5.69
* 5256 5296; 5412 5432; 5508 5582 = 0.017 mag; 5.2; 5.51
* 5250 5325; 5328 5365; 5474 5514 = -0.015 mag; 5.29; 5.19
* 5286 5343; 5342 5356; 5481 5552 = 0.018 mag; 5.45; 5.35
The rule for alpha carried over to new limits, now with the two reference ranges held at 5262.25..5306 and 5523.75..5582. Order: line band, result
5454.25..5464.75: 0.059 mag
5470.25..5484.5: 0.095 mag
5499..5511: 0.051 mag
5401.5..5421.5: 0.079 mag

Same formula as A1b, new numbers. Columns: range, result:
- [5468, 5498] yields 5.293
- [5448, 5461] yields 5.374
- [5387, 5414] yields 5.31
